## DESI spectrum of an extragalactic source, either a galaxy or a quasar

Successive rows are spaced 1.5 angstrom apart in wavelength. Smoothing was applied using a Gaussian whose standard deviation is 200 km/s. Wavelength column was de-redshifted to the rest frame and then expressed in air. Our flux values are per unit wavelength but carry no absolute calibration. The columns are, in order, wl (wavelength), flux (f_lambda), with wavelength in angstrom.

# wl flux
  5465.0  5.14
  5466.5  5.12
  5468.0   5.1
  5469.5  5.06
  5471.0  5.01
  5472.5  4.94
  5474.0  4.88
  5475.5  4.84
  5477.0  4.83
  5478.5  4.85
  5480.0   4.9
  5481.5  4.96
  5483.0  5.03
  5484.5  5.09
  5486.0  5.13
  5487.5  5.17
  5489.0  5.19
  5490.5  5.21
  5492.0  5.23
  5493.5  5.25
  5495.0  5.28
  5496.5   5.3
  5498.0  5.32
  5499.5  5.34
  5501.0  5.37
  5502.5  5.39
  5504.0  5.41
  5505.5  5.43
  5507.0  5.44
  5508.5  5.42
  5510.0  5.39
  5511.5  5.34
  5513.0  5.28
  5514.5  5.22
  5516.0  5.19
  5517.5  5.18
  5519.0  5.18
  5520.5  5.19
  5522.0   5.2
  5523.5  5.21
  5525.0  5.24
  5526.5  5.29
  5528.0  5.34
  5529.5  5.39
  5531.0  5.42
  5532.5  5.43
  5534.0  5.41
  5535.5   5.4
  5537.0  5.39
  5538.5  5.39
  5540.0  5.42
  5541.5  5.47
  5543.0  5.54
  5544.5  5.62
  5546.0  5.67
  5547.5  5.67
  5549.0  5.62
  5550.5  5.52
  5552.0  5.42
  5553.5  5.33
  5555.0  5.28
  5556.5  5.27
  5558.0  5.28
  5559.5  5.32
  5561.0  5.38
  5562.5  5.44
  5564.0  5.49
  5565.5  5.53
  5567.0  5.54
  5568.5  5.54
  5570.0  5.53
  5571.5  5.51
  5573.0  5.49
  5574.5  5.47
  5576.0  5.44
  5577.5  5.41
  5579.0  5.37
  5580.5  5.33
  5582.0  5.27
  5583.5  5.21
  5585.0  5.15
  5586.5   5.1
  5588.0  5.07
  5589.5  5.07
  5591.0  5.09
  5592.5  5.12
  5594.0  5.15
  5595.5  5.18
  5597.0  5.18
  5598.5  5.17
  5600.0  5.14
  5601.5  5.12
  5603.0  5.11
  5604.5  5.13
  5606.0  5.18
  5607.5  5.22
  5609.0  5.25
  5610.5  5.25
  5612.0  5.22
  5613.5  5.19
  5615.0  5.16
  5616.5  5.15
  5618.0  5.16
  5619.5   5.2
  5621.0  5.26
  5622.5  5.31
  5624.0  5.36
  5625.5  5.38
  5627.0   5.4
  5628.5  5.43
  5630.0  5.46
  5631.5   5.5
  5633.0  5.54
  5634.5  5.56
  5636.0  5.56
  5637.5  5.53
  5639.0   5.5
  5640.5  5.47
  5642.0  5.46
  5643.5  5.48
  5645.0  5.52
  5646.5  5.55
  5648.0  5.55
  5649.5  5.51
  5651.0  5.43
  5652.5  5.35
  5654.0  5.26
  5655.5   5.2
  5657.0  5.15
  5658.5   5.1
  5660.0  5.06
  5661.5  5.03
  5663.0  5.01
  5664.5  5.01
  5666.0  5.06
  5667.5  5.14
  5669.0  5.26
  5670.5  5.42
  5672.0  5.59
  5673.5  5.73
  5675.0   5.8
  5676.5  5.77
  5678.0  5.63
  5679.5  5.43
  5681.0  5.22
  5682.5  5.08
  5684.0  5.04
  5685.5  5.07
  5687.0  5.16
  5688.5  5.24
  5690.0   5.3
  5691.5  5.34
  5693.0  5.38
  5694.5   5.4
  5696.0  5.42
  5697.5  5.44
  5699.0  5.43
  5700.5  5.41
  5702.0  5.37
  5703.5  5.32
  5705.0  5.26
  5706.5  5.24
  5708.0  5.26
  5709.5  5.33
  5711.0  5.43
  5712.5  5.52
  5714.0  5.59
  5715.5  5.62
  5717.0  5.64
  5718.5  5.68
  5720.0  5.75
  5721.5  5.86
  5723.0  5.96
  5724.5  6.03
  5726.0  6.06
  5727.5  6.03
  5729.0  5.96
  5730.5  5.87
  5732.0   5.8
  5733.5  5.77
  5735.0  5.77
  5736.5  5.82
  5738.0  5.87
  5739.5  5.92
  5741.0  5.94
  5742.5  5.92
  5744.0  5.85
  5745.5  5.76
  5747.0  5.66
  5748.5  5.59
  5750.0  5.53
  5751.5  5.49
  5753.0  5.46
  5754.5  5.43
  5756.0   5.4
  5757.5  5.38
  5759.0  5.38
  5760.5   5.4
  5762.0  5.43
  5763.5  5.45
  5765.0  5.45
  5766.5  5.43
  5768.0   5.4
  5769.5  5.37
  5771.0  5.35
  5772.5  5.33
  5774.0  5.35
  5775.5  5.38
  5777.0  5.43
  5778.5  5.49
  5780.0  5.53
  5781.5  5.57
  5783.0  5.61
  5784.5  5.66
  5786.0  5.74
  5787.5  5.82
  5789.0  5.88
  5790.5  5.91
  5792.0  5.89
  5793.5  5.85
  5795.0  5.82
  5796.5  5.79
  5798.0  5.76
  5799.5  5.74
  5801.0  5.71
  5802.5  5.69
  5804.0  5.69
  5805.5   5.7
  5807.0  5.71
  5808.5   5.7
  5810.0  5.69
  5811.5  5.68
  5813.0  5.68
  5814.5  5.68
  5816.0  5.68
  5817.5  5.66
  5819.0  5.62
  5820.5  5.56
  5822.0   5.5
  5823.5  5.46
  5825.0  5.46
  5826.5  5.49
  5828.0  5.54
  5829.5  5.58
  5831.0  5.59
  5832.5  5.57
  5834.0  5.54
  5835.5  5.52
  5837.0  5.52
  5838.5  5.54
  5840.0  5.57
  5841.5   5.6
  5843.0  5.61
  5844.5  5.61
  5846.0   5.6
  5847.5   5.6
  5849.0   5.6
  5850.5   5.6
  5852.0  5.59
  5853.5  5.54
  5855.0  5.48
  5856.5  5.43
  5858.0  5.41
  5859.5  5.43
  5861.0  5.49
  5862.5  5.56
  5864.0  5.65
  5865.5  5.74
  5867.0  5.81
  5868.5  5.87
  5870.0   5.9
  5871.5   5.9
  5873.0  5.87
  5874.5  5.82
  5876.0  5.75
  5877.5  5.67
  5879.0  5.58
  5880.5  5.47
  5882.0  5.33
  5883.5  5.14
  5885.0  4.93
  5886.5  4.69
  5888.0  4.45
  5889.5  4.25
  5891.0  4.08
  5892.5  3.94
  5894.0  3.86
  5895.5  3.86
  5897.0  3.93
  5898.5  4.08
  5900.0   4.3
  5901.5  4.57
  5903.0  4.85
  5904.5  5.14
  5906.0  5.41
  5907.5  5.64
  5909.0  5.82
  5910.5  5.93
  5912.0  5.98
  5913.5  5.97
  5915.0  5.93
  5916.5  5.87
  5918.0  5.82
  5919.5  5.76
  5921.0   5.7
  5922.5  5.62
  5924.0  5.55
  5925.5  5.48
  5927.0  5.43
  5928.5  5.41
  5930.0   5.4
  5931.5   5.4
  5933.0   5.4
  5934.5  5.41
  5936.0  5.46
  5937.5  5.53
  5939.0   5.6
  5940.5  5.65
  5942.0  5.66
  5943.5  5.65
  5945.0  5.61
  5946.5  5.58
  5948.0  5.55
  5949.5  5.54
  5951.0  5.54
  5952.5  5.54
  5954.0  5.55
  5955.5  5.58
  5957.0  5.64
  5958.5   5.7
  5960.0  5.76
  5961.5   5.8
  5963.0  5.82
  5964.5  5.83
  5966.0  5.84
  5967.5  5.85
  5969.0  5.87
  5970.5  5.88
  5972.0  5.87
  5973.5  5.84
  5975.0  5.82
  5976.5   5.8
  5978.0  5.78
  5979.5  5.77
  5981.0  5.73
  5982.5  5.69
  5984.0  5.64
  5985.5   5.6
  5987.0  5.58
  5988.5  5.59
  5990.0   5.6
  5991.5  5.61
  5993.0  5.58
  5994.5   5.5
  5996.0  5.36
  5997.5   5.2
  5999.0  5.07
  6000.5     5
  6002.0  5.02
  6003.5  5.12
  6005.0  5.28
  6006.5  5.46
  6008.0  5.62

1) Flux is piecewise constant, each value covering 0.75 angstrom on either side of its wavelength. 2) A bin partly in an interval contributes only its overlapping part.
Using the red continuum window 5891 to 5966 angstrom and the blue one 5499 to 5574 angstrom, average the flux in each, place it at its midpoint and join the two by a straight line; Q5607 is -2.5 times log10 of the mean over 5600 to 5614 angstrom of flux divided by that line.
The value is 0.04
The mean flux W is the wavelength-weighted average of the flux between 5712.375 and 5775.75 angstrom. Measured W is 5.65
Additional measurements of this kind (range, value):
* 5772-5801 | 5.66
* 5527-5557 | 5.45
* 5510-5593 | 5.36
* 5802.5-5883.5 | 5.61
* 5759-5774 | 5.4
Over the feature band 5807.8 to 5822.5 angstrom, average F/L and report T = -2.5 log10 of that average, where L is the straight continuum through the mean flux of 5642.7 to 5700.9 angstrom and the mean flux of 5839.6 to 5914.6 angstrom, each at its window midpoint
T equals -0.07 mag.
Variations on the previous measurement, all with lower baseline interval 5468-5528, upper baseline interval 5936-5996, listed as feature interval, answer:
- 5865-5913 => 0.098 mag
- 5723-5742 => -0.091 mag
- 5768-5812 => -0.030 mag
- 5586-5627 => 0.023 mag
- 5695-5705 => 0.002 mag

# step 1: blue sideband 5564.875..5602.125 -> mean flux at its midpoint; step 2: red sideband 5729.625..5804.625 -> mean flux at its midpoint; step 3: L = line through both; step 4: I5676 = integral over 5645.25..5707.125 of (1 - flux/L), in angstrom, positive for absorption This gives 1.6 angstrom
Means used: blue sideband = 5.29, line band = 5.32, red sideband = 5.63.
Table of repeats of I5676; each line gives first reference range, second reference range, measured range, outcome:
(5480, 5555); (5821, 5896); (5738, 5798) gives -2.6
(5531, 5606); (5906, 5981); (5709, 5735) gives -1.3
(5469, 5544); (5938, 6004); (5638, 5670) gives 0.4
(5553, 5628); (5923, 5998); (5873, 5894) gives 2.1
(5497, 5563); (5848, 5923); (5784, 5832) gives -3.3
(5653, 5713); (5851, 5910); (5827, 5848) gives -1.5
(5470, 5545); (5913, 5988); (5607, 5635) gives 0.2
